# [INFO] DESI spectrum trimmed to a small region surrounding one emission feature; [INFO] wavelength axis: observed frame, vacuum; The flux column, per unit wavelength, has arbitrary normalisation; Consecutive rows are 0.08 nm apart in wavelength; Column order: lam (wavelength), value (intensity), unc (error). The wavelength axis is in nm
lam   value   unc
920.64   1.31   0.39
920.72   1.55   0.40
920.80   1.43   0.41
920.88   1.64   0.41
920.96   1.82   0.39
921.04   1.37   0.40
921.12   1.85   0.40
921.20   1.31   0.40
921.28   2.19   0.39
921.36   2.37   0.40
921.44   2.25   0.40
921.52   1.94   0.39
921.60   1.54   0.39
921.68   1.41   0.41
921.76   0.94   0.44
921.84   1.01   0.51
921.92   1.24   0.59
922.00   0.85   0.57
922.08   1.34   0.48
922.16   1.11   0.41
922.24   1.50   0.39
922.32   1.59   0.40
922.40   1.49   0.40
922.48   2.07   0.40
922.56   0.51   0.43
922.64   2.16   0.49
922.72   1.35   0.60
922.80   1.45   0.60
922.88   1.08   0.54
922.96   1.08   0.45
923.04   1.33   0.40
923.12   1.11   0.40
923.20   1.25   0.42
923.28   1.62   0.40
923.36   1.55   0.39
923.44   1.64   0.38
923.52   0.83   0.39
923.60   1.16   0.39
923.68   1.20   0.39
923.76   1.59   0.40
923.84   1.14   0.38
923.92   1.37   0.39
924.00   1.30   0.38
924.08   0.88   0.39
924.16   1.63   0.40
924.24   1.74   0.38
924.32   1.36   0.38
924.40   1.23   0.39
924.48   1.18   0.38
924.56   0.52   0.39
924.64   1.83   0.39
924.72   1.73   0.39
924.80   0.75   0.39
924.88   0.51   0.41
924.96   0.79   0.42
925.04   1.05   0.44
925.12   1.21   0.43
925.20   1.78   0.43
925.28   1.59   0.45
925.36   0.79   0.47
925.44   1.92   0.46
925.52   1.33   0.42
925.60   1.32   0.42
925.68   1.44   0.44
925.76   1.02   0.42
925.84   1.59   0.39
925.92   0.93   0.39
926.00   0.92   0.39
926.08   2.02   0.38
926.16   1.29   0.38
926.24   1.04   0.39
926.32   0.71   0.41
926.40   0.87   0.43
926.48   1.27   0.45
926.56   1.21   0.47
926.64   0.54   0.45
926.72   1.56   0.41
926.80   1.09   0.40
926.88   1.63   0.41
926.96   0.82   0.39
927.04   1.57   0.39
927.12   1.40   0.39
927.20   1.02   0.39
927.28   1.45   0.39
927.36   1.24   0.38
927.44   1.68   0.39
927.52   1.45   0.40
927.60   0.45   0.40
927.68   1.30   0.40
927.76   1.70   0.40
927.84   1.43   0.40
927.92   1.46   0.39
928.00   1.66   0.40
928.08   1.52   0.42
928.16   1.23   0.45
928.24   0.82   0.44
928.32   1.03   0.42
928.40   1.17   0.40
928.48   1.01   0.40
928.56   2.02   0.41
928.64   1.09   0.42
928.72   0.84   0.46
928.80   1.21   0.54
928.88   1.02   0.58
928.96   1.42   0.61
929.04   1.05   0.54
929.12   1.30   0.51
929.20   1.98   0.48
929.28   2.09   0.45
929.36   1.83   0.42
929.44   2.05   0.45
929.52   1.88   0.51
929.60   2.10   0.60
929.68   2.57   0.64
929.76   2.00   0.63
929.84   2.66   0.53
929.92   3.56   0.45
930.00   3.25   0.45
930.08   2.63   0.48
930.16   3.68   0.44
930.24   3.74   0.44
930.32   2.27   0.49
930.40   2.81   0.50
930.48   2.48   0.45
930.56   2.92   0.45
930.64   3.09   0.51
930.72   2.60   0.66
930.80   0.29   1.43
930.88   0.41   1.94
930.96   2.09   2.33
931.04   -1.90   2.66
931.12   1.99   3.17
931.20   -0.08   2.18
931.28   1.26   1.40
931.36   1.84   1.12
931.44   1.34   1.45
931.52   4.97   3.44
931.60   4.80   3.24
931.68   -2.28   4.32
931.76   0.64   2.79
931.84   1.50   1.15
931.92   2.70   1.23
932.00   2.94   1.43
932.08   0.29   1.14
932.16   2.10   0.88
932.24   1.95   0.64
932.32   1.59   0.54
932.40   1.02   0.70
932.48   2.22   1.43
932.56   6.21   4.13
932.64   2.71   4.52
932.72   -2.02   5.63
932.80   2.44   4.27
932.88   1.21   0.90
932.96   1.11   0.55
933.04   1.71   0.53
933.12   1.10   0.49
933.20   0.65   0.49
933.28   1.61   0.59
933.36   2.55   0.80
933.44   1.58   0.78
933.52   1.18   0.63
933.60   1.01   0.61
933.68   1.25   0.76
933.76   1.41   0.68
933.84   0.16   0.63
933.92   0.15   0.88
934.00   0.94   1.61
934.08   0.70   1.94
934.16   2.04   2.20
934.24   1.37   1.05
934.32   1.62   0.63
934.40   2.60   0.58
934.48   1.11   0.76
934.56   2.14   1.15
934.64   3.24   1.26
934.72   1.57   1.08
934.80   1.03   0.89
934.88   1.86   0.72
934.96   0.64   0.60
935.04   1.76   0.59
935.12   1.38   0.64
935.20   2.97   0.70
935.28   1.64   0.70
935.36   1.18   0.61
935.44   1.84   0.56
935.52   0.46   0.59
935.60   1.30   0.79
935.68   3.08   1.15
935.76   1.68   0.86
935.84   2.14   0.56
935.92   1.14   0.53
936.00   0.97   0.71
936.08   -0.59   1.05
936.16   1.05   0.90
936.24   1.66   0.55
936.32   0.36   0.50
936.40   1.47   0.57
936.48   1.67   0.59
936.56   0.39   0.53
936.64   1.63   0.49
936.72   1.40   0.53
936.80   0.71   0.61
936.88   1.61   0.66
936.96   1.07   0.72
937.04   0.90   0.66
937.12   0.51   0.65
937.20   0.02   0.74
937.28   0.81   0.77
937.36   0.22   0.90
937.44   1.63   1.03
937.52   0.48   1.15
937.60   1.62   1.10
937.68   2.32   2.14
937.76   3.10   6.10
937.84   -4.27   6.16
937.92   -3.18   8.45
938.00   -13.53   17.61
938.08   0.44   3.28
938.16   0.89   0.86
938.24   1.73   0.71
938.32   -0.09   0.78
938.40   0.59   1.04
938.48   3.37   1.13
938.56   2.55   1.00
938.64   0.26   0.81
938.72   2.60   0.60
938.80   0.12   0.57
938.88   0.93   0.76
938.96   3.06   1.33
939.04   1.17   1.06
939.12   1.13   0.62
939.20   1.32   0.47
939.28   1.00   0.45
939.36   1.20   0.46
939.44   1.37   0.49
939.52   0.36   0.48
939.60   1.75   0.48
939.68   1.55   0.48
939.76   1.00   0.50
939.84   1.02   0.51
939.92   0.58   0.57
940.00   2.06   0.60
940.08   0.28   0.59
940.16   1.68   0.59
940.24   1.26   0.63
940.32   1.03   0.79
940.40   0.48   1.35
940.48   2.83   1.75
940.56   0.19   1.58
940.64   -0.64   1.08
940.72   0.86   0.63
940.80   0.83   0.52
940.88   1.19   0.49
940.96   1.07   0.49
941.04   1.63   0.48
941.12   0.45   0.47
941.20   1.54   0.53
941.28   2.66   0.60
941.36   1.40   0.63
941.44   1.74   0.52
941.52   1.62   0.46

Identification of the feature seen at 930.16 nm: [O III]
